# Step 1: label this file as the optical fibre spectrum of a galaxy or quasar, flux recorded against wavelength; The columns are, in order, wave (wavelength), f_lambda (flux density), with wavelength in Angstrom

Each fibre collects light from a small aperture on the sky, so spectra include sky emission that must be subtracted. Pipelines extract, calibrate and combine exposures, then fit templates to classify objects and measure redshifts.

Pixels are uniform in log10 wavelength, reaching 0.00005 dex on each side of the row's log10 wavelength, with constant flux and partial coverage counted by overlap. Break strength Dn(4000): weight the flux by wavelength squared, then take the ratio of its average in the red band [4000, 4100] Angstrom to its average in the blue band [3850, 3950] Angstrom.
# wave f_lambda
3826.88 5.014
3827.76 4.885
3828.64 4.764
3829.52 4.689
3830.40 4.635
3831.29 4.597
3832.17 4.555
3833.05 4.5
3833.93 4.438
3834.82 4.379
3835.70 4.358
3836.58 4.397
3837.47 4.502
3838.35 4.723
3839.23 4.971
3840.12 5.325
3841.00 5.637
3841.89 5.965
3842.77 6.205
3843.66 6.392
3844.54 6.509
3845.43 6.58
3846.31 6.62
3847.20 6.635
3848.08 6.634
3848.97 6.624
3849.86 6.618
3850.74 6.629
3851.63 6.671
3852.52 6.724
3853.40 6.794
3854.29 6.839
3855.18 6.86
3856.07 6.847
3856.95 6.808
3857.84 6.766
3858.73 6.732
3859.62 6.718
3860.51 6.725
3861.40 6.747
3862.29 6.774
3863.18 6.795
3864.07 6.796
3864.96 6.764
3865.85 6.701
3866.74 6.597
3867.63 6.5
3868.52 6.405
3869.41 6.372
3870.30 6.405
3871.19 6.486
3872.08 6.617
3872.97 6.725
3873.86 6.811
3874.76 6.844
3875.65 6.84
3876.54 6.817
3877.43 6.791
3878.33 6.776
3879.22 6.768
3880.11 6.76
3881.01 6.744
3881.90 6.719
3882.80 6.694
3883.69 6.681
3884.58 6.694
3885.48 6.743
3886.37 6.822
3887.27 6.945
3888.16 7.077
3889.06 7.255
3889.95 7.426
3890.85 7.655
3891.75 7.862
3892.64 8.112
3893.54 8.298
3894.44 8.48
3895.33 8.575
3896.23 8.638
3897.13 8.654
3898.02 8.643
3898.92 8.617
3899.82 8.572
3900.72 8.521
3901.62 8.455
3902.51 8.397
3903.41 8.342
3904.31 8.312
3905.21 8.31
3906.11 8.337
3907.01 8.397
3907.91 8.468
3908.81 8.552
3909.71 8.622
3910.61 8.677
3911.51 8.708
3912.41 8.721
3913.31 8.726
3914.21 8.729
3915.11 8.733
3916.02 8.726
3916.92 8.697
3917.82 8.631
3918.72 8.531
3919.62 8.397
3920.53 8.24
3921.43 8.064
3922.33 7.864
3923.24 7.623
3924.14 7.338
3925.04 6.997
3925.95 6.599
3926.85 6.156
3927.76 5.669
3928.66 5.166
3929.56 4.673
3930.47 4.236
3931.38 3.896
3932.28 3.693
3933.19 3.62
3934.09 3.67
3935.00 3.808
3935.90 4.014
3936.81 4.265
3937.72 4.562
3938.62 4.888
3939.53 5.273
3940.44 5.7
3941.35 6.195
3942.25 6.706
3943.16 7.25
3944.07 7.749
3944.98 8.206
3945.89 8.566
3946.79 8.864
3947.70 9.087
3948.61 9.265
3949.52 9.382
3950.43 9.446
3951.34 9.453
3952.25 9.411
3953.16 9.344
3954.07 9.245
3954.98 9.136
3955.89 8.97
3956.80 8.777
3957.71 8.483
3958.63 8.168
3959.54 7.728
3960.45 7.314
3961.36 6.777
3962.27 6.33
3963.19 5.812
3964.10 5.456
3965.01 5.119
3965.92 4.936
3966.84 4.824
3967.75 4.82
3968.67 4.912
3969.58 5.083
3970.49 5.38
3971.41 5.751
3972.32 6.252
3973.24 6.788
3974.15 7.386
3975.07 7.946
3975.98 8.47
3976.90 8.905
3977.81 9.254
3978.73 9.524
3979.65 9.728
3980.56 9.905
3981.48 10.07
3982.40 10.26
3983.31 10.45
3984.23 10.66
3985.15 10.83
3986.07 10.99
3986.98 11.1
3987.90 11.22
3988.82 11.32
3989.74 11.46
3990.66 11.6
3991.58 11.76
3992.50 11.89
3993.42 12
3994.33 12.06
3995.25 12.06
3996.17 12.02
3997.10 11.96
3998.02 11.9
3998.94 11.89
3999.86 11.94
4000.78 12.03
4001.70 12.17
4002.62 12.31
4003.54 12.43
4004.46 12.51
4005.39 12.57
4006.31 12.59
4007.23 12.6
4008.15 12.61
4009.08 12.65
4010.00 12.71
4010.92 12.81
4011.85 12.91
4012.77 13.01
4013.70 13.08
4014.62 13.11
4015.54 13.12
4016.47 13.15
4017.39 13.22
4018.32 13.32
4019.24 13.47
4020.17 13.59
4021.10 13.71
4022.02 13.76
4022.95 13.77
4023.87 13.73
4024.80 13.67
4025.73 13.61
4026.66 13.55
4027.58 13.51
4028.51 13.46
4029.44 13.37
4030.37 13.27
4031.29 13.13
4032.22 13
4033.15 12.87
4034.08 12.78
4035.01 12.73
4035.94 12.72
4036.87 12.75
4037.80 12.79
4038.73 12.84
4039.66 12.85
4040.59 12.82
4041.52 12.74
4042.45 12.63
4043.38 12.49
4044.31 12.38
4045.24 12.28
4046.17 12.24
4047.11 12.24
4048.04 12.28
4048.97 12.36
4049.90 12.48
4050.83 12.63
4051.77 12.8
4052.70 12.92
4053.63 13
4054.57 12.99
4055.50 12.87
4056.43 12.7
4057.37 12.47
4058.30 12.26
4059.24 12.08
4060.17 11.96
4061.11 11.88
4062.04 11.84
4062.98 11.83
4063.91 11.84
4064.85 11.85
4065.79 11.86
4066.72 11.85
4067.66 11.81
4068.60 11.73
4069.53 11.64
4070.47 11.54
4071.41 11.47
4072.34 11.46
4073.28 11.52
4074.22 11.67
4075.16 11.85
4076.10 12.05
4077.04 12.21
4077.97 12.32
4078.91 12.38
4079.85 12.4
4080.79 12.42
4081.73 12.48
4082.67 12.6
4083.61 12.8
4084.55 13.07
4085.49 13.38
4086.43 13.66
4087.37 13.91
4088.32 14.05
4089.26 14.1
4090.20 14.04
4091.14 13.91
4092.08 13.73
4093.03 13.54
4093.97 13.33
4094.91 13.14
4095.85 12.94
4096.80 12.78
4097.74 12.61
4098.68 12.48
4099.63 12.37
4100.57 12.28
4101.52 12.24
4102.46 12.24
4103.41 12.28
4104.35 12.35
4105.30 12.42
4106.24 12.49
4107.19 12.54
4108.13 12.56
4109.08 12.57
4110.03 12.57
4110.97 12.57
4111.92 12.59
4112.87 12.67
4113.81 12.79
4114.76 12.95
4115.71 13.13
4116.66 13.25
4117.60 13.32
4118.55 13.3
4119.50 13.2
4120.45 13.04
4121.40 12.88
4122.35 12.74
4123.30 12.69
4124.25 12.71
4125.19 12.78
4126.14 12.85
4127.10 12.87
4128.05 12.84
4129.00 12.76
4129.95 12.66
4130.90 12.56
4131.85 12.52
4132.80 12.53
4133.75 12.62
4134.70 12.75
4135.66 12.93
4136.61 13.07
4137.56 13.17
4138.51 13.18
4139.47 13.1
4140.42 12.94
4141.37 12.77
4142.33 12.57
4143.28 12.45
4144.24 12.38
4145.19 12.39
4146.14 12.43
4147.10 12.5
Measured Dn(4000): 1.92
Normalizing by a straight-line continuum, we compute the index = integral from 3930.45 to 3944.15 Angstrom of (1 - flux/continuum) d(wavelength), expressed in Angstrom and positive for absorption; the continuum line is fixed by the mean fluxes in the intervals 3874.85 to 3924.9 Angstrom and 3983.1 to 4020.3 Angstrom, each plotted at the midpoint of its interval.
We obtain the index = 6.6 Angstrom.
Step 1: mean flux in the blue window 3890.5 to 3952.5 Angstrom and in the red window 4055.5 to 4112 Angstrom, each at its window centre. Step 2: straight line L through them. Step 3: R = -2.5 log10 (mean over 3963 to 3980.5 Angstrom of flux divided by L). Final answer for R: 0.321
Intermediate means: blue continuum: 7.46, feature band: 6.74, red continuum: 12.5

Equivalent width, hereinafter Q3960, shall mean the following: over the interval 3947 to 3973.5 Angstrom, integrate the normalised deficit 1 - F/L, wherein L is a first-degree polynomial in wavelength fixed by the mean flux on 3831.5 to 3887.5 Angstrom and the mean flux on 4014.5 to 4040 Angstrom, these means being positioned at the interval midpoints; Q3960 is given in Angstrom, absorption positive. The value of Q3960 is 7.9 Angstrom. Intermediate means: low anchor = 6.32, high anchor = 13.2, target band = 7.3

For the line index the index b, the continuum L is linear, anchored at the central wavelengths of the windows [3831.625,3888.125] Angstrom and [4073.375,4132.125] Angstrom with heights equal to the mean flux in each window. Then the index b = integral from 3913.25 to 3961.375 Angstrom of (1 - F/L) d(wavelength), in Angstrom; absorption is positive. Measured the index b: 6.9 Angstrom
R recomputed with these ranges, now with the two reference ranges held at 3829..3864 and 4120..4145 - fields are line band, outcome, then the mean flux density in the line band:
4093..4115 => -0.05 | 12.6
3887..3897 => -0.12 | 7.89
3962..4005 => -0.02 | 9.46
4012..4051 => -0.25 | 13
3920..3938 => 0.39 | 5.52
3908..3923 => -0.12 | 8.52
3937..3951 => 0.13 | 7.37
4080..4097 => -0.14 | 13.3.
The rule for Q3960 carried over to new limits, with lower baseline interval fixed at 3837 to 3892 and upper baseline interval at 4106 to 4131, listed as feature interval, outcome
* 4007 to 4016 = -2.4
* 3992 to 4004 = -2.7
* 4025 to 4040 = -3.3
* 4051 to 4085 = -1.8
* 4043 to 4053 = -1.2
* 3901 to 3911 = -1.1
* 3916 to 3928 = 0.5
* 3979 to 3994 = -2.1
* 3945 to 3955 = -0.5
